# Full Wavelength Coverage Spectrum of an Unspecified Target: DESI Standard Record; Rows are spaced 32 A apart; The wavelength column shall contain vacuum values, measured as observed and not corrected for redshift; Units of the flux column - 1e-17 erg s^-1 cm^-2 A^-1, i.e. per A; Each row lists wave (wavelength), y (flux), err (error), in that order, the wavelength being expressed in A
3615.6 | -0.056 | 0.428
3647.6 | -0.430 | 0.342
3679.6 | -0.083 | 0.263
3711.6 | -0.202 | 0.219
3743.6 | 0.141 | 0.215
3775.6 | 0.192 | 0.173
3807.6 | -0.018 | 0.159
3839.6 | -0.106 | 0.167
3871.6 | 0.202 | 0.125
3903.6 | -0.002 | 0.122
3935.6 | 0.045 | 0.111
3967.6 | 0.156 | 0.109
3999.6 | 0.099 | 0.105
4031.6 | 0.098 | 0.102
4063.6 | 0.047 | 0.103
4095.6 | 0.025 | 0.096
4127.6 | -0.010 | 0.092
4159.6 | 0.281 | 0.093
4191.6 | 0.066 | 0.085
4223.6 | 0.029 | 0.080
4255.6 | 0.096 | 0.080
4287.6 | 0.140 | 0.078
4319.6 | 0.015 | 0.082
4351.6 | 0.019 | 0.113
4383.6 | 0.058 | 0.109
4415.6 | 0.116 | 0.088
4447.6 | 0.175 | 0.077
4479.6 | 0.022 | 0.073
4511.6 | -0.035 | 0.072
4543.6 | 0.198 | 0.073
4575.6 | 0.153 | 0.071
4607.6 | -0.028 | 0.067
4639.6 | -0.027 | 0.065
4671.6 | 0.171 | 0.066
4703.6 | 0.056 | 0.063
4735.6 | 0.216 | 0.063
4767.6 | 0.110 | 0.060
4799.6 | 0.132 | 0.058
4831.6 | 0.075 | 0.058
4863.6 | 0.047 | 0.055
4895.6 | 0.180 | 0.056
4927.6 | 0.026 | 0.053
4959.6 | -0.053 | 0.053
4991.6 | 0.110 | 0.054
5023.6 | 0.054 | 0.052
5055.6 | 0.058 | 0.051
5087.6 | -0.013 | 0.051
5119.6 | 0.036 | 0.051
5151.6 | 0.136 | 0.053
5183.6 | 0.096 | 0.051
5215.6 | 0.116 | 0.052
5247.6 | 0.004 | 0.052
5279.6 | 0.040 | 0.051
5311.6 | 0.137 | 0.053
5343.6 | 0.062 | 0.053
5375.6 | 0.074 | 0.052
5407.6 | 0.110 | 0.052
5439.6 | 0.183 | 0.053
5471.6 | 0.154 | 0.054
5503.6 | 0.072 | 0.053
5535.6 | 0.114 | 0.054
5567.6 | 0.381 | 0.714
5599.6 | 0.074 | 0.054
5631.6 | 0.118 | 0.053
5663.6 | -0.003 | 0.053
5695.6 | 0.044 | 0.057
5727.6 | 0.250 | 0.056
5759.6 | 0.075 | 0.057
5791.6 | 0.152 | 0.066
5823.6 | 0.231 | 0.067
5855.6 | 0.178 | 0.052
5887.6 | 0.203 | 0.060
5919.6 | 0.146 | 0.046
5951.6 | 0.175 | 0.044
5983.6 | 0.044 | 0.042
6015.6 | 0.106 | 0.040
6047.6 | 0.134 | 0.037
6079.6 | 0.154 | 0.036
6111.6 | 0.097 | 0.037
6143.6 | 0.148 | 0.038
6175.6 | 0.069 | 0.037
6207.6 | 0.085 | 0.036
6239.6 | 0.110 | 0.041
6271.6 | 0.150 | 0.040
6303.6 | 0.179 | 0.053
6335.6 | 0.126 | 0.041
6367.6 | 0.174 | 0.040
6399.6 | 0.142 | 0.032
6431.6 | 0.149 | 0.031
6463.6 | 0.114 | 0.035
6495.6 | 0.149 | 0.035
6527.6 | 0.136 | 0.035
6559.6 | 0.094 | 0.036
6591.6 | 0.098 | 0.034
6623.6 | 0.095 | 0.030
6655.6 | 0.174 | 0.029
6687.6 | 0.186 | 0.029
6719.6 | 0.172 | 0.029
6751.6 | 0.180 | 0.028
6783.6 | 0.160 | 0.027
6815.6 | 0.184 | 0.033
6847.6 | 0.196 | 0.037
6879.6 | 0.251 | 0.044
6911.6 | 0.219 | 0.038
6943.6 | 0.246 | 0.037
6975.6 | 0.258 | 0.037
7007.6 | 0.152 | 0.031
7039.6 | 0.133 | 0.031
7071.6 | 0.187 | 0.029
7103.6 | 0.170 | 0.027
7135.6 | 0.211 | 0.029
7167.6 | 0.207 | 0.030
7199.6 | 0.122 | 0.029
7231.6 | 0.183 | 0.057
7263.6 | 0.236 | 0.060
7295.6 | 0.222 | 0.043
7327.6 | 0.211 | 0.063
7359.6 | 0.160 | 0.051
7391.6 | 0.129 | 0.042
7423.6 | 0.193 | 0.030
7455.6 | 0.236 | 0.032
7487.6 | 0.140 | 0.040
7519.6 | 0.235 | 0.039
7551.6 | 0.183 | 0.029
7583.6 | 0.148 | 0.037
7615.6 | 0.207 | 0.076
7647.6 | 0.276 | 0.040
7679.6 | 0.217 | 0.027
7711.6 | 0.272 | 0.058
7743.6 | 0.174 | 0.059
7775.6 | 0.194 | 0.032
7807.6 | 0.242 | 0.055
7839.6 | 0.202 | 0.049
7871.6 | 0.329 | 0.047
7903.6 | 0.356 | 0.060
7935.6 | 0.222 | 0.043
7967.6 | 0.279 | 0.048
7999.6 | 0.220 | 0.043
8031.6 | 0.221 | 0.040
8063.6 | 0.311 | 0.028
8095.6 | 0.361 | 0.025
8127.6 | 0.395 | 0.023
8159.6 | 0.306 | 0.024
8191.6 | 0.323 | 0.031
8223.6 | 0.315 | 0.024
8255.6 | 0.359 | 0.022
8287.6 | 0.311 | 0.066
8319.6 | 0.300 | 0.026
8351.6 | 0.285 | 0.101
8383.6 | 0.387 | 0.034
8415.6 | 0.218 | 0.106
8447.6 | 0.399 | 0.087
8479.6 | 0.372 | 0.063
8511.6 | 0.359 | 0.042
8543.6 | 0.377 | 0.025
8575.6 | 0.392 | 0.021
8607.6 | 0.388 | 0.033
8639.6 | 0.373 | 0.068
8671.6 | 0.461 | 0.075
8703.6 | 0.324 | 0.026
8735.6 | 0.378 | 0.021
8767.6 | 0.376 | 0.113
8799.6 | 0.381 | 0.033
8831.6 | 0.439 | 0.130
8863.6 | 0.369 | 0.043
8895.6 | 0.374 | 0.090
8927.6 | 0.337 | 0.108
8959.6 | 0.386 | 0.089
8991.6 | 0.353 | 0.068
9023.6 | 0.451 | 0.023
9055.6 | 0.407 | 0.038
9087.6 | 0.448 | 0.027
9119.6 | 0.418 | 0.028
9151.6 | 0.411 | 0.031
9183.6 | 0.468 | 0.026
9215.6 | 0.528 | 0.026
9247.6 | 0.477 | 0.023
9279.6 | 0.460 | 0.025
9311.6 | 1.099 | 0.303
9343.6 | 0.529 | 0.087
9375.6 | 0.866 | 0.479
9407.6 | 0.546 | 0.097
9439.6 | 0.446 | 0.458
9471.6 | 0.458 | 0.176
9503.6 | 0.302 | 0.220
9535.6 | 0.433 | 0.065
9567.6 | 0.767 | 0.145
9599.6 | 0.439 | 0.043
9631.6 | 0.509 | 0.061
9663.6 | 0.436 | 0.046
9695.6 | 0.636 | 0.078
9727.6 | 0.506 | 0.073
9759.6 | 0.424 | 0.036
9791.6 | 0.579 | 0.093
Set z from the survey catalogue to 1.019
